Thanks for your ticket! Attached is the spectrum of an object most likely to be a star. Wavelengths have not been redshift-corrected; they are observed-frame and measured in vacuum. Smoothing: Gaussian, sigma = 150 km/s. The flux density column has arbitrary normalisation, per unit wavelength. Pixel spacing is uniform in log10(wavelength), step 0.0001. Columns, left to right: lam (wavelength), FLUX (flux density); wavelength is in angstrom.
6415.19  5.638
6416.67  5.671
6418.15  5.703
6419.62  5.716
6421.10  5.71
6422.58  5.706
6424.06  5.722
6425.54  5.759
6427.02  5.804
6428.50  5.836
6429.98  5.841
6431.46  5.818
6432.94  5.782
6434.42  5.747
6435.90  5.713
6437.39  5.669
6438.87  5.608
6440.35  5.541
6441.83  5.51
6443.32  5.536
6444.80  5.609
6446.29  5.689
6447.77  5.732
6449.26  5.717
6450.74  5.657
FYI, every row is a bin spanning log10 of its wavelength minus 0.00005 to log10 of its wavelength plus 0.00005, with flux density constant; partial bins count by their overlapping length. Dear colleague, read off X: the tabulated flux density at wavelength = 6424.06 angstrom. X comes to 5.722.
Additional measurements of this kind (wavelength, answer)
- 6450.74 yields 5.657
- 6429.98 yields 5.841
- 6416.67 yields 5.671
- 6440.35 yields 5.541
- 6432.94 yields 5.782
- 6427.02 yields 5.804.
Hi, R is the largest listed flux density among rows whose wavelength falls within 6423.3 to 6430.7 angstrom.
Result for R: 5.841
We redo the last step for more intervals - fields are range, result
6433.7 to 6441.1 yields 5.747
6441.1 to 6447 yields 5.689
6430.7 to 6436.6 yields 5.818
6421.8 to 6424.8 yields 5.722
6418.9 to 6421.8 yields 5.716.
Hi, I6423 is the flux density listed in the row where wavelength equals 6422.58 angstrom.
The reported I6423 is 5.706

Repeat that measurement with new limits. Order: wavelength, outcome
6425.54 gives 5.759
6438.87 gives 5.608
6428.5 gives 5.836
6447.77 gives 5.732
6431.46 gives 5.818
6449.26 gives 5.717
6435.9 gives 5.713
